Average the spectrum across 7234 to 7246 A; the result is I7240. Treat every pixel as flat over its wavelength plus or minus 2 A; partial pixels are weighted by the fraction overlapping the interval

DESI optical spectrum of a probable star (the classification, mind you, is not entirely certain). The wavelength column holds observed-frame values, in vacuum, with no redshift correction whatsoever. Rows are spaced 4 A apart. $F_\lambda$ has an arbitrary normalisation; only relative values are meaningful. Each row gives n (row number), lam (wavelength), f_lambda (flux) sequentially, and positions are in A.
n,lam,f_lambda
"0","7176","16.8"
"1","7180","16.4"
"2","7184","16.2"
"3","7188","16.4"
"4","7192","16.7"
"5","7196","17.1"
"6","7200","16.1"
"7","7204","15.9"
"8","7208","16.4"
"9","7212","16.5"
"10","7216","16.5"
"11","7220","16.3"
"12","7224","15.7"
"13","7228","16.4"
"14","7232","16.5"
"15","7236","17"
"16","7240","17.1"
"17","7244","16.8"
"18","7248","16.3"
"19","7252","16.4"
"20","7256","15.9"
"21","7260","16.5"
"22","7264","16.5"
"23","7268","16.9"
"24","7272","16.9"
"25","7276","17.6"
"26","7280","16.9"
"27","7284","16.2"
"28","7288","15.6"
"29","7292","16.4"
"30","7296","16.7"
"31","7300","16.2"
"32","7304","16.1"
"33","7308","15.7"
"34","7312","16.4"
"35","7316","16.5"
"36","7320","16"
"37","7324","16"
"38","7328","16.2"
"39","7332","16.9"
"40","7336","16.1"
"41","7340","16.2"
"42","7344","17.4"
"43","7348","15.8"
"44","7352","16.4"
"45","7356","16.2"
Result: 17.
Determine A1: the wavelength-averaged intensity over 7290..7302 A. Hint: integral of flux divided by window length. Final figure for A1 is 16.4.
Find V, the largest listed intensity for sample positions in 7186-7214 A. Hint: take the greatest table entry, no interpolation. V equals 17.1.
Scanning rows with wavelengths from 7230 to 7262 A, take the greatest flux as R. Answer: 17.1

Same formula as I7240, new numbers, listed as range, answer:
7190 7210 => 16.4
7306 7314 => 16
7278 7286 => 16.5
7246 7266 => 16.3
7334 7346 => 16.6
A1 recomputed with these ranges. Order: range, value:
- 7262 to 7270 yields 16.7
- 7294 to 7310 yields 16.2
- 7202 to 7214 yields 16.3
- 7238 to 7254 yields 16.7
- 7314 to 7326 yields 16.2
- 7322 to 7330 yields 16.1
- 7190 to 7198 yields 16.9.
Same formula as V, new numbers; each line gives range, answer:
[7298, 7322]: 16.5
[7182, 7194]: 16.7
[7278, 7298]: 16.9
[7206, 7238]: 17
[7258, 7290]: 17.6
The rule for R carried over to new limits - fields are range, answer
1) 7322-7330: 16.2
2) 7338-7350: 17.4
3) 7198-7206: 16.1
